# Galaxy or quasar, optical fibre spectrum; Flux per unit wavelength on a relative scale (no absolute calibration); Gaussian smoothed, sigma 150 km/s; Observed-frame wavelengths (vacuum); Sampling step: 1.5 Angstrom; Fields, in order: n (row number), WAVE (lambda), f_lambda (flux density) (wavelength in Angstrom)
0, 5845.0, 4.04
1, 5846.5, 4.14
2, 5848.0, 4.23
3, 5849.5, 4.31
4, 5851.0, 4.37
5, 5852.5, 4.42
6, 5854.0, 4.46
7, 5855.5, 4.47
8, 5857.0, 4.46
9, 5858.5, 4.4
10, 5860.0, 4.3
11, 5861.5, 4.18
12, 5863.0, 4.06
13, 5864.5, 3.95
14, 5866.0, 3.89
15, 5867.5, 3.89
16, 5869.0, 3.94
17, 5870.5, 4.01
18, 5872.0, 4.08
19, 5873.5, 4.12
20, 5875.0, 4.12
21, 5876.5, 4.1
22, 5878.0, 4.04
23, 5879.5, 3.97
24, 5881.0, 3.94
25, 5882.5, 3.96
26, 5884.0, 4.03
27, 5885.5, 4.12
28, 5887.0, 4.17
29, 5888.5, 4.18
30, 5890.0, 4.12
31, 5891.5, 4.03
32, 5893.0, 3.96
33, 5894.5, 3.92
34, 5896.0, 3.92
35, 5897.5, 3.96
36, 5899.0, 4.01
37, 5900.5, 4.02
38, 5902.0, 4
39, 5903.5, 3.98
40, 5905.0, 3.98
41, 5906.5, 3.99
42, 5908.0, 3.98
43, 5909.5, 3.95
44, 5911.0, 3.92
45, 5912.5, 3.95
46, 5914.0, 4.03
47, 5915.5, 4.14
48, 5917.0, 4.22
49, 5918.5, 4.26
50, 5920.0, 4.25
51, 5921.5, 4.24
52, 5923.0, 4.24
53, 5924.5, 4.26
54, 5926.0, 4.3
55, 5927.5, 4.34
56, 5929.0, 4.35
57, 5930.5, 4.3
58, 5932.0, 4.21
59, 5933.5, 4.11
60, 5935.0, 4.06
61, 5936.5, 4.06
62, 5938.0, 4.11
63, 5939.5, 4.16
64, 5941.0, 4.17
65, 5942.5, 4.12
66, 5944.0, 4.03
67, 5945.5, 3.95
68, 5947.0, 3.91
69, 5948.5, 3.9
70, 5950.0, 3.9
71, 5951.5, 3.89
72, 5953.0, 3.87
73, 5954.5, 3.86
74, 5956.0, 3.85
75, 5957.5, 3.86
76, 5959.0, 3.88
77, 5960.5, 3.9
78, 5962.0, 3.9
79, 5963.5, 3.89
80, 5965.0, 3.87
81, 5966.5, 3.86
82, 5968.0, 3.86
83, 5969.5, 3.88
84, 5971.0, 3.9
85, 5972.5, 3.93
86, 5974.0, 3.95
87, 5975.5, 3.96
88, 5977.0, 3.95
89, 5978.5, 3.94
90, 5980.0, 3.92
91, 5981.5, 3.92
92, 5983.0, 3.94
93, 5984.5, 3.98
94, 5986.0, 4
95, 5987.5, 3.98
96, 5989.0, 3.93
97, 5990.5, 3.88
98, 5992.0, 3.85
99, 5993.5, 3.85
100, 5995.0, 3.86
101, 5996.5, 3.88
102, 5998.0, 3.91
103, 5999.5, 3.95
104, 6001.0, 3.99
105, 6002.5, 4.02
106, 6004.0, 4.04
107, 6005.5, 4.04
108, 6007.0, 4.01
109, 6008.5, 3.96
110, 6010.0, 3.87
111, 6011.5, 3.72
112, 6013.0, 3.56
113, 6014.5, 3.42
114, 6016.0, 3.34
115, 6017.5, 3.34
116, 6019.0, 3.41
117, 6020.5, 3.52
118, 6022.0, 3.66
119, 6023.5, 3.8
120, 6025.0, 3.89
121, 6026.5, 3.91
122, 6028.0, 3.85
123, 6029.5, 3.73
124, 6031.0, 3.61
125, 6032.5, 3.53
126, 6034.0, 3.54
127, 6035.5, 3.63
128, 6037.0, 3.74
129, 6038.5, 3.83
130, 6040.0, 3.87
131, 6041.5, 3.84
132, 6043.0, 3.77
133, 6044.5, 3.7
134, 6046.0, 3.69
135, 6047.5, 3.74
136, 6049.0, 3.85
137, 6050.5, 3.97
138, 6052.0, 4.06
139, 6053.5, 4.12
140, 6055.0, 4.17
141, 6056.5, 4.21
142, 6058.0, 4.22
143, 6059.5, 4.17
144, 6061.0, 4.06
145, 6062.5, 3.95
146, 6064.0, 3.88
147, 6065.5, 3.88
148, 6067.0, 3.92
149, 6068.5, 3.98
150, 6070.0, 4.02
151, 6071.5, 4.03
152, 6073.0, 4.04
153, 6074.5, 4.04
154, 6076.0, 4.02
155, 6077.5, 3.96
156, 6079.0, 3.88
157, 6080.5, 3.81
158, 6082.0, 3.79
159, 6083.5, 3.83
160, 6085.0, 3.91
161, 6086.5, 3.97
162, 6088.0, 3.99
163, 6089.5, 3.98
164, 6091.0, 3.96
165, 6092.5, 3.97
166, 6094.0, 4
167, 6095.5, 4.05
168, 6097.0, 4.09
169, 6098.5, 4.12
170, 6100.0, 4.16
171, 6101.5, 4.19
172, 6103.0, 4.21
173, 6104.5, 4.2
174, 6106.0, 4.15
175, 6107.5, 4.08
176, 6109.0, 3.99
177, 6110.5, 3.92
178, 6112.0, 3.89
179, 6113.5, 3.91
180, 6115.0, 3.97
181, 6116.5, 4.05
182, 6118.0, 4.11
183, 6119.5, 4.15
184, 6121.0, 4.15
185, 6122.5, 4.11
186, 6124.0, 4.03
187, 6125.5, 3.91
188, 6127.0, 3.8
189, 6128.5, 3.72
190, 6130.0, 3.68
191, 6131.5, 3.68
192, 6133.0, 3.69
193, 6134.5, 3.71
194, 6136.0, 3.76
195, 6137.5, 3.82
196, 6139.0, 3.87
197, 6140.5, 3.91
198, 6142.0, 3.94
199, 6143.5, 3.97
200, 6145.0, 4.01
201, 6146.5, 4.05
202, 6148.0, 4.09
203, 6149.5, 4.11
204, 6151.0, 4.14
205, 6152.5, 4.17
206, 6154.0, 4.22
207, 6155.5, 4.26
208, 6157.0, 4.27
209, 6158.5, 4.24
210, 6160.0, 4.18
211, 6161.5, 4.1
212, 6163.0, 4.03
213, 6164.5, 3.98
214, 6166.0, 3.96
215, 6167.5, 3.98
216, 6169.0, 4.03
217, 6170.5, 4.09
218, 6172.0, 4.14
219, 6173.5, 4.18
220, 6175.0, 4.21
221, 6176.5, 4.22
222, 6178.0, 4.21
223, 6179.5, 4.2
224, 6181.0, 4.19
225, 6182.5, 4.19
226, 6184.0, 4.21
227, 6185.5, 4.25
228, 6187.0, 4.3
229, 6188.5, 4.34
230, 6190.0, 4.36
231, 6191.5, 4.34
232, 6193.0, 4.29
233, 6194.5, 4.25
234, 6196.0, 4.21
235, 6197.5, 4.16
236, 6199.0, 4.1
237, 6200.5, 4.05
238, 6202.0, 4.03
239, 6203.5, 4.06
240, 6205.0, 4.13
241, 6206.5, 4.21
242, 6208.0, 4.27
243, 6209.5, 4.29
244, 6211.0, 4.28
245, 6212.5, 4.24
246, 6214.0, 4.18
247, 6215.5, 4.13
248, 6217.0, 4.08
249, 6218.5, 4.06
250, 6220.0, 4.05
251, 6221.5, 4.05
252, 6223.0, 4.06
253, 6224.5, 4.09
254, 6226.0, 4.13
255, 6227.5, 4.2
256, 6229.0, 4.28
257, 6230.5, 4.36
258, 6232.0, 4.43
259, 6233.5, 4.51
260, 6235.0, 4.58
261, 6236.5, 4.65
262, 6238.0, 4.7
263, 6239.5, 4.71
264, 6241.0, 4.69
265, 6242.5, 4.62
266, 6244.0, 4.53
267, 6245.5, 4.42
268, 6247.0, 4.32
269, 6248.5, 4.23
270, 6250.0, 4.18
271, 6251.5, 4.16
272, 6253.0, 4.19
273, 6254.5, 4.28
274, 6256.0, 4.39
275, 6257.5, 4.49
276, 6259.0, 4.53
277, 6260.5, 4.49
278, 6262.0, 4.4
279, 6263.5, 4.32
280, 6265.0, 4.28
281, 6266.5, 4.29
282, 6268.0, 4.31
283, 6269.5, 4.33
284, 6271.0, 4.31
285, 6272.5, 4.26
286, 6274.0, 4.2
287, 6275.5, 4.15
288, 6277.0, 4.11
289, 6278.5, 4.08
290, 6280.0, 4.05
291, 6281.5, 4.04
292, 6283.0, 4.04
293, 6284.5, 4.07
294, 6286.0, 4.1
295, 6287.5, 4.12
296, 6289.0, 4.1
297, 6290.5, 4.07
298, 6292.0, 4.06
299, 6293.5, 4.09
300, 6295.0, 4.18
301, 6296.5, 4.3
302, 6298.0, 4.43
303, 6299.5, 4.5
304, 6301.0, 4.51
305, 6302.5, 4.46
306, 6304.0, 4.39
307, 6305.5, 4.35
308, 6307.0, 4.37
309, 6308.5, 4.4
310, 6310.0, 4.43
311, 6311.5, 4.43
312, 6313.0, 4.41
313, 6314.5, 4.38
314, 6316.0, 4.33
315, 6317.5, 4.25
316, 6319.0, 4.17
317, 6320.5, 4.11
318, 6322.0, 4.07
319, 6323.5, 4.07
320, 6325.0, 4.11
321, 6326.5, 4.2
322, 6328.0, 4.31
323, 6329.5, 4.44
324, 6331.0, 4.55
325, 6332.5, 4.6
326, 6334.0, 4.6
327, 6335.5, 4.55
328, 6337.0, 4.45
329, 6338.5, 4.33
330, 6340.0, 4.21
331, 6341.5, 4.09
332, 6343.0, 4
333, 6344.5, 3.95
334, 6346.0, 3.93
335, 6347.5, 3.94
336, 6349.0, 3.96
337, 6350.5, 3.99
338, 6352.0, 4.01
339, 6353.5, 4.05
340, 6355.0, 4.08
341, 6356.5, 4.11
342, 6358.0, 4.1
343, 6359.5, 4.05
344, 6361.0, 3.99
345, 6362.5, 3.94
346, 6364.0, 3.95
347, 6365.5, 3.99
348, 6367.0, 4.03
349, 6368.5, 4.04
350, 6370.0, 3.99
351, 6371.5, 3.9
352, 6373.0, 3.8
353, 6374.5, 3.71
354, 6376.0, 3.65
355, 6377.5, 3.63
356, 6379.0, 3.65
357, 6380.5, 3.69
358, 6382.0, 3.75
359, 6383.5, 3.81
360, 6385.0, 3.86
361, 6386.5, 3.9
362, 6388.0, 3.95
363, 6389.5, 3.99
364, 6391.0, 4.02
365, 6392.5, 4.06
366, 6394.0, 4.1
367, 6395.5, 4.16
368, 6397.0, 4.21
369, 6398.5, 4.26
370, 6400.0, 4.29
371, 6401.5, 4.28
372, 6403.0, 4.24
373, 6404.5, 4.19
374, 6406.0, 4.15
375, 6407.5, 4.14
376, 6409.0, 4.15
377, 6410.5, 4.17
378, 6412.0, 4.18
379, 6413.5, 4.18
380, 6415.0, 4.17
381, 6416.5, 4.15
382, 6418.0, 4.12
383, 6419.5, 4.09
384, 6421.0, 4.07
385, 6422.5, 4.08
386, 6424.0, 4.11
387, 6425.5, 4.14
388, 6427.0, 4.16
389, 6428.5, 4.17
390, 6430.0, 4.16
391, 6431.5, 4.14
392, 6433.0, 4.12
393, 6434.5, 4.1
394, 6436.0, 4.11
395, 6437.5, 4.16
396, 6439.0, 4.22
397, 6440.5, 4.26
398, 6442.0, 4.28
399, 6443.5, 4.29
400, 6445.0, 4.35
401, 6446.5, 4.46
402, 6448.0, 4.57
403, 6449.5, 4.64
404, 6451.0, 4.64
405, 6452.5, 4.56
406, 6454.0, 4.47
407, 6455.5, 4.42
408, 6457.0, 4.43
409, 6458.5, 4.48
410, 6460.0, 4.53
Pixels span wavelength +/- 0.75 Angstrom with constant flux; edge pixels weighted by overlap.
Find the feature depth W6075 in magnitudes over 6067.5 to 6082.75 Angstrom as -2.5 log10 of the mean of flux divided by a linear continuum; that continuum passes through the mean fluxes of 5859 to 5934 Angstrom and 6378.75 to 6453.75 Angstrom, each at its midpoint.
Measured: 0.04 mag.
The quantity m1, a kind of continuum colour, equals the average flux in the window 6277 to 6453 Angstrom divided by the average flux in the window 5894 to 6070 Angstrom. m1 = 1.1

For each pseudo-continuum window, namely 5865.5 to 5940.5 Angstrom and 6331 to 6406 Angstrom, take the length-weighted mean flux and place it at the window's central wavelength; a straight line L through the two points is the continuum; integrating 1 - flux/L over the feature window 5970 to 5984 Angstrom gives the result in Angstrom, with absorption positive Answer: 0.5 Angstrom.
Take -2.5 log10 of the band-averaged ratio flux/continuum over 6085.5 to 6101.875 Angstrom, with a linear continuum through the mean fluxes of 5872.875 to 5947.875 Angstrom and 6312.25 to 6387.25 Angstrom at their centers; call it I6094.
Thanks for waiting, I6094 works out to 0.01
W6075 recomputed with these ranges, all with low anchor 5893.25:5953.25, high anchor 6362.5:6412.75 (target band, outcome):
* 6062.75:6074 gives 0.02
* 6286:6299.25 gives -0.04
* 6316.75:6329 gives -0.04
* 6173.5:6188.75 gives -0.05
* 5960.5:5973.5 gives 0.05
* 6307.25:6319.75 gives -0.09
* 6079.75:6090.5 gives 0.04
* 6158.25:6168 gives -0.01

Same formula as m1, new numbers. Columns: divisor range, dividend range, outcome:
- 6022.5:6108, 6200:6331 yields 1.09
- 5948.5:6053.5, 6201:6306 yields 1.12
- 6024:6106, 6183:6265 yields 1.09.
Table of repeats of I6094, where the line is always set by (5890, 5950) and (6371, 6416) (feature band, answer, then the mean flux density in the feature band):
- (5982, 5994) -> 0.04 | 3.93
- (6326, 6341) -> -0.10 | 4.42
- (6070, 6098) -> 0.02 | 3.97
